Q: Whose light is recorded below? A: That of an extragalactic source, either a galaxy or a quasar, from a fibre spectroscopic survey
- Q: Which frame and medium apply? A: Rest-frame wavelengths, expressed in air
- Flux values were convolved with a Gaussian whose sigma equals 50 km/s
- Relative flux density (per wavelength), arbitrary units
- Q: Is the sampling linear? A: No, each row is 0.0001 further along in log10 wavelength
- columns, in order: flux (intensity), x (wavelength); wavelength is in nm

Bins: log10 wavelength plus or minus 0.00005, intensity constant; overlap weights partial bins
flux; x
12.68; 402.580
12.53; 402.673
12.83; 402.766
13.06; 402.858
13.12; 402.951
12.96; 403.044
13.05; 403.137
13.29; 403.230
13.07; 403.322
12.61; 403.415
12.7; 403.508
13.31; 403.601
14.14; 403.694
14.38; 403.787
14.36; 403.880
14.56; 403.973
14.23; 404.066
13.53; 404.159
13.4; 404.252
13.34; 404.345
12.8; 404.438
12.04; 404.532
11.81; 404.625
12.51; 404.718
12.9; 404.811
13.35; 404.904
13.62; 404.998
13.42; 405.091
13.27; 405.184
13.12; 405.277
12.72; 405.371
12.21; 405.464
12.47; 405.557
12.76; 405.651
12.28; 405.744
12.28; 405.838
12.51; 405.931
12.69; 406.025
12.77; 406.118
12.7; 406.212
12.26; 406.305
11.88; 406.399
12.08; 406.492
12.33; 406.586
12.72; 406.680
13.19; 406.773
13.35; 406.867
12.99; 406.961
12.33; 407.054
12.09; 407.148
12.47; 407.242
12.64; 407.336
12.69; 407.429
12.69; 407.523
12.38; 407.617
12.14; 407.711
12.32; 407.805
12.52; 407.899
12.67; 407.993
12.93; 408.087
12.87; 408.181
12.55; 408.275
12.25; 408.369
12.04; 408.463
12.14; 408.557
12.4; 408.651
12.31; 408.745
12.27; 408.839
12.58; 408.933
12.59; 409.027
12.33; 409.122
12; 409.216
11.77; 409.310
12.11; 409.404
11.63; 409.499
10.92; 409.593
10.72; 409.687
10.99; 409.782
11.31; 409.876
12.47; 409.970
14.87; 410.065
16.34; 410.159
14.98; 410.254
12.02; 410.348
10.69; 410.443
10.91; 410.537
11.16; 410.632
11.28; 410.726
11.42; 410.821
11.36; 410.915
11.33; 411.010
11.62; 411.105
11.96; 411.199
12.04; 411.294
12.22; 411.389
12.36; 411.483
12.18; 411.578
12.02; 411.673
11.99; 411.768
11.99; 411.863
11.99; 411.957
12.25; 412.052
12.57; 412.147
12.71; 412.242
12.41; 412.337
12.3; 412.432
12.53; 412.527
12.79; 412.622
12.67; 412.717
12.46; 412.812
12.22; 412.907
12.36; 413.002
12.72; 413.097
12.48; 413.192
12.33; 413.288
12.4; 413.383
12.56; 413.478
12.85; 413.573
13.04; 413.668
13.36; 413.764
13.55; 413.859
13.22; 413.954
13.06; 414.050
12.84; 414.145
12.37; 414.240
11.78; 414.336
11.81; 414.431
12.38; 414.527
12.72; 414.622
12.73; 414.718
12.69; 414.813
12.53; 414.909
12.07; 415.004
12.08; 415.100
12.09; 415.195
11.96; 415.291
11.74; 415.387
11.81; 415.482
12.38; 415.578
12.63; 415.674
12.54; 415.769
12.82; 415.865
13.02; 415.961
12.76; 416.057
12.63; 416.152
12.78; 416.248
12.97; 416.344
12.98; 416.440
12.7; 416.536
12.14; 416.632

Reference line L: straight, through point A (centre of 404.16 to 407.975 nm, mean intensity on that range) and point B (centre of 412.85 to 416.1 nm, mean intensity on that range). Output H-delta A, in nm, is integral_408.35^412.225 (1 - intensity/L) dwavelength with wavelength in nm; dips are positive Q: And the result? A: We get 0.15 nm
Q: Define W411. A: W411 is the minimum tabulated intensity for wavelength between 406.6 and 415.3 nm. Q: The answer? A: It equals 10.69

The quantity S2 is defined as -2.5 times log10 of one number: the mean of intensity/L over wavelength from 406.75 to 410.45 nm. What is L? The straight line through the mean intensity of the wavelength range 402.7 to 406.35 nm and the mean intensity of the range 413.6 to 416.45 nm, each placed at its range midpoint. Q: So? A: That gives 0.03 mag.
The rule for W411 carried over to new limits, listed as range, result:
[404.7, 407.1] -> 11.88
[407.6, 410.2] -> 10.72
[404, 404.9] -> 11.81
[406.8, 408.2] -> 12.09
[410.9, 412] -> 11.33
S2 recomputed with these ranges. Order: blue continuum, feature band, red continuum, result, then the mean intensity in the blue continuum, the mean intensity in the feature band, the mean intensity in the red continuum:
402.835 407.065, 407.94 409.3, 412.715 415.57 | 0.03 mag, 13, 12.4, 12.5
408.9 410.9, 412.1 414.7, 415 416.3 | -0.03 mag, 12.1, 12.6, 12.4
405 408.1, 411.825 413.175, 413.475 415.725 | 0.01 mag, 12.6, 12.4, 12.5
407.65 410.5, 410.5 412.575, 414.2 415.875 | 0.04 mag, 12.4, 11.9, 12.3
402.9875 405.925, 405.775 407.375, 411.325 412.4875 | 0.03 mag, 13.1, 12.5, 12.2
